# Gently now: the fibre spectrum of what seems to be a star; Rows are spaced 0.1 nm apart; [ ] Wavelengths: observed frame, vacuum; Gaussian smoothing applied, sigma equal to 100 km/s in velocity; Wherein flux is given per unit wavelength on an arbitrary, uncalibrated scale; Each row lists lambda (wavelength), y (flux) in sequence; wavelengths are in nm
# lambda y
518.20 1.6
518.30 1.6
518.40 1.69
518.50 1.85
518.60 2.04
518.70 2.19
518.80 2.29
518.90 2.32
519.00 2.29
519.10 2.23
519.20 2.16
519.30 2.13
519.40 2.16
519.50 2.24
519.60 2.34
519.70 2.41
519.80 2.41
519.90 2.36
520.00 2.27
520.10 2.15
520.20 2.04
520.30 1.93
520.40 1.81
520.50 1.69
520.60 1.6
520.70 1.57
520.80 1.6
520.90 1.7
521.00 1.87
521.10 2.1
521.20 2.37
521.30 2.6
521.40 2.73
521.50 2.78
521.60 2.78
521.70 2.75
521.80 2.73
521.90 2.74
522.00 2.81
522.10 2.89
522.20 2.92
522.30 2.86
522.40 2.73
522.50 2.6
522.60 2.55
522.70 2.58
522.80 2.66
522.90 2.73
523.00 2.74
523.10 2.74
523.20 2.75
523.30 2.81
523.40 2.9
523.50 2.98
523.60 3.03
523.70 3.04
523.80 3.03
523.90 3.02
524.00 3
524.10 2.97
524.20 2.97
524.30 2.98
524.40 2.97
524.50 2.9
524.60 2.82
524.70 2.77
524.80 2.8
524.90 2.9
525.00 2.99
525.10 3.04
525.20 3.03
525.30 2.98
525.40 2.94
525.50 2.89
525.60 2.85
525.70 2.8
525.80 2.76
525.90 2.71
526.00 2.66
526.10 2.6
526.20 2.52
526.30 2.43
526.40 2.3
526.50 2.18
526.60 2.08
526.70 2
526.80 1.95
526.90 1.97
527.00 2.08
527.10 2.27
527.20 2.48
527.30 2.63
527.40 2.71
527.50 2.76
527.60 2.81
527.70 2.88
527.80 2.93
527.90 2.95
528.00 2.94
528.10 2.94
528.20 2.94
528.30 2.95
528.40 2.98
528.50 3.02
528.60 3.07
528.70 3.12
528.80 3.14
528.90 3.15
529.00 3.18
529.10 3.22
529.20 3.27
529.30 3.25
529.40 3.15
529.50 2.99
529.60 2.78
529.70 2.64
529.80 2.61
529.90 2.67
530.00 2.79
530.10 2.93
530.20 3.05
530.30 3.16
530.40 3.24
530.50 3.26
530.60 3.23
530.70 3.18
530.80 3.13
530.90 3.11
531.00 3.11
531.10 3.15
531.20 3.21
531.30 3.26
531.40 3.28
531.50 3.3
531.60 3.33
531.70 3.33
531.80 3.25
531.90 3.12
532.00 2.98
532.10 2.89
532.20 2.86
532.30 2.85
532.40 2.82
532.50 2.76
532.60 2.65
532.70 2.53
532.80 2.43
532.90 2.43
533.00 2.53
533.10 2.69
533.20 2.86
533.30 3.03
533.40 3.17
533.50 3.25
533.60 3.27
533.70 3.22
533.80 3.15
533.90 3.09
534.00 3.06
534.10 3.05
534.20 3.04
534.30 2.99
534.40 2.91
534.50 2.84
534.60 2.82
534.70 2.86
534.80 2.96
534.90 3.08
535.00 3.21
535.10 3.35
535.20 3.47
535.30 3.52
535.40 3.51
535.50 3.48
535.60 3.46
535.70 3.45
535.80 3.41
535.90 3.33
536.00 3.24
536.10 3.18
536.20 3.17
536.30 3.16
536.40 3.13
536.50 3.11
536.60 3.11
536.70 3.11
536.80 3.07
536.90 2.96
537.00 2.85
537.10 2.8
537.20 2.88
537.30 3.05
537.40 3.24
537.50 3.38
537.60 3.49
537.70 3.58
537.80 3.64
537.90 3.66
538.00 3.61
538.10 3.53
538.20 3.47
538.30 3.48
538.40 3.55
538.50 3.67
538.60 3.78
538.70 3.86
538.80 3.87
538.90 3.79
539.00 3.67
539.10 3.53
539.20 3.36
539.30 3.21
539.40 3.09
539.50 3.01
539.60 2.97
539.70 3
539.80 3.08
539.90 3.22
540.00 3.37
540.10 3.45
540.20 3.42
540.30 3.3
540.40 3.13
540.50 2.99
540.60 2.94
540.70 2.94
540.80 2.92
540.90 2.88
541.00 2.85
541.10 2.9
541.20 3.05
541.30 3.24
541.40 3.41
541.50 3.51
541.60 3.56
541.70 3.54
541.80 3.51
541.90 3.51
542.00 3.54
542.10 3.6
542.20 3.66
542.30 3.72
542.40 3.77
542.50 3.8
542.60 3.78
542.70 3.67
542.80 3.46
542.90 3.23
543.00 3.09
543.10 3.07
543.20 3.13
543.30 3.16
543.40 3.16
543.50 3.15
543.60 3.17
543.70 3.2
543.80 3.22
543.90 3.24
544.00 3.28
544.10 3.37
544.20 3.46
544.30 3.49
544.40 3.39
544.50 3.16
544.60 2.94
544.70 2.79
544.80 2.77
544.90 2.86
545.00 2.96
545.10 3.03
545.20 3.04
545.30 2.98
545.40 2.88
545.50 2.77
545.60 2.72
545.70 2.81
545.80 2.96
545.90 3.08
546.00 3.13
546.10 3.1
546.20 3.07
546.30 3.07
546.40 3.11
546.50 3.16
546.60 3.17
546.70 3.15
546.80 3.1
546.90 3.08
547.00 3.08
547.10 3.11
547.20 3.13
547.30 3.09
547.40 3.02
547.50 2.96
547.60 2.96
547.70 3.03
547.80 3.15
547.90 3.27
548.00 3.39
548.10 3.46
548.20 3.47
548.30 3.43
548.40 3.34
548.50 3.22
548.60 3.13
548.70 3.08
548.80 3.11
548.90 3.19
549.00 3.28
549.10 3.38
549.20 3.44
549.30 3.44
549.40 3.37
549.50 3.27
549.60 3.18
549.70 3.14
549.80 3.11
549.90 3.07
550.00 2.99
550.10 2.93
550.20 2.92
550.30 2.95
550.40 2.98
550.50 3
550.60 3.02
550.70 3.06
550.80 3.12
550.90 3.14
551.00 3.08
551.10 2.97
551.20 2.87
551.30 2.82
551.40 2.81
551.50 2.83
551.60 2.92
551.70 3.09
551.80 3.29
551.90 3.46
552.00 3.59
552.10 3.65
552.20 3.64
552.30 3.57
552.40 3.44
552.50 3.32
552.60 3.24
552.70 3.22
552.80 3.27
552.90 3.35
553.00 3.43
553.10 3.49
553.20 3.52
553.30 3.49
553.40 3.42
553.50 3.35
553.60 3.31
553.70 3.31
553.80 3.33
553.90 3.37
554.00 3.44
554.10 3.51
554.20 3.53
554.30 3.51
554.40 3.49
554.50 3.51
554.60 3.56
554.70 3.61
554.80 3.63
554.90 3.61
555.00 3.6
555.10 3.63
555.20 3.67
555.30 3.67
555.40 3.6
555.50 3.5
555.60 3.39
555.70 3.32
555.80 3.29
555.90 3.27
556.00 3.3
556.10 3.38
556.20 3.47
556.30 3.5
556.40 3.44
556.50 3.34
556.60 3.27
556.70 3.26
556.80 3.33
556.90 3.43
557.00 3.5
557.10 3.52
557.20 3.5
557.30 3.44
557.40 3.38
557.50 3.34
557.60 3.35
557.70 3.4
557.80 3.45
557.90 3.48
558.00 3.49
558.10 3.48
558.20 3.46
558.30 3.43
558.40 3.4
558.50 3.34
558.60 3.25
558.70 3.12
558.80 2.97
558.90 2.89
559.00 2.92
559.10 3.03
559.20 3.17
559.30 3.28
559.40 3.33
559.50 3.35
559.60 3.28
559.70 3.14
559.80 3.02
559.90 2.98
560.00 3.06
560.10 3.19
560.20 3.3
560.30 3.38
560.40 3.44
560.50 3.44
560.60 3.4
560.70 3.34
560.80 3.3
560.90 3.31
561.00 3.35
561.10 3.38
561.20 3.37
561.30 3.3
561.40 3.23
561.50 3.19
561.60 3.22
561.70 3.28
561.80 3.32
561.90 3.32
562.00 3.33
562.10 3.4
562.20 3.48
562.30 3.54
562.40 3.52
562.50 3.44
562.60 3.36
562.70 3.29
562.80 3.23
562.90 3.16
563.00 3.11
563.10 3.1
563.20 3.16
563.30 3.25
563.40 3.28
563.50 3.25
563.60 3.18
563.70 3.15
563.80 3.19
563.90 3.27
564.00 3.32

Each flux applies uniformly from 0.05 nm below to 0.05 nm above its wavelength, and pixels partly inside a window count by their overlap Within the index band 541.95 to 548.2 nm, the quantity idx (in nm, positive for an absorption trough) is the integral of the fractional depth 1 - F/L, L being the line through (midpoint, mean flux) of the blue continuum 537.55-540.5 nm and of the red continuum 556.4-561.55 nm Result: 0.384 nm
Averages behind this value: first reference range 3.43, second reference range 3.3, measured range 3.19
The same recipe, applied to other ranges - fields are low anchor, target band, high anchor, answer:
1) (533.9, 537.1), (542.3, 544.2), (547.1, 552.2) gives -0.11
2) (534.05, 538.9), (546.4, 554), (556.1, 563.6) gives 0.21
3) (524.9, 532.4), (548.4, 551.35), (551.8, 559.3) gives 0.16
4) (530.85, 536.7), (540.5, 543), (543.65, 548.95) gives -0.21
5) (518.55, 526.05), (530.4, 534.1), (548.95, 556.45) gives -0.28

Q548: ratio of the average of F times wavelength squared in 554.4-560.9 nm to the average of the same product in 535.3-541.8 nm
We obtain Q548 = 1.1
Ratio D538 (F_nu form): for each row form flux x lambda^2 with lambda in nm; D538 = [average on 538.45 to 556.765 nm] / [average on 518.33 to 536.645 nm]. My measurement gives 1.26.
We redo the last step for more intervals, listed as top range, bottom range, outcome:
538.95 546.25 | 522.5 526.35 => 1.21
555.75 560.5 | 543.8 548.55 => 1.11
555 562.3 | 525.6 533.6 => 1.30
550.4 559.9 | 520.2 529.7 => 1.39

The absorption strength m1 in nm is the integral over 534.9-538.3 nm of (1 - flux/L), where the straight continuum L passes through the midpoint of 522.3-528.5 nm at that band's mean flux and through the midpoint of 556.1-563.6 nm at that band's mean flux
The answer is -0.427 nm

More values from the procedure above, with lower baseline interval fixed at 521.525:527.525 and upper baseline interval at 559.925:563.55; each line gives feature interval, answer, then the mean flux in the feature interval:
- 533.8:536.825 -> -0.30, 3.17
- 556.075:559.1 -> -0.10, 3.35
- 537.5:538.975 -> -0.35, 3.63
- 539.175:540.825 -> -0.10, 3.14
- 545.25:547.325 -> 0.02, 3.04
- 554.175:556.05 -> -0.18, 3.51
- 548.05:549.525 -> -0.10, 3.31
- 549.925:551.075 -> 0.04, 3.02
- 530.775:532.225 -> -0.17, 3.16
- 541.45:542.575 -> -0.23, 3.61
